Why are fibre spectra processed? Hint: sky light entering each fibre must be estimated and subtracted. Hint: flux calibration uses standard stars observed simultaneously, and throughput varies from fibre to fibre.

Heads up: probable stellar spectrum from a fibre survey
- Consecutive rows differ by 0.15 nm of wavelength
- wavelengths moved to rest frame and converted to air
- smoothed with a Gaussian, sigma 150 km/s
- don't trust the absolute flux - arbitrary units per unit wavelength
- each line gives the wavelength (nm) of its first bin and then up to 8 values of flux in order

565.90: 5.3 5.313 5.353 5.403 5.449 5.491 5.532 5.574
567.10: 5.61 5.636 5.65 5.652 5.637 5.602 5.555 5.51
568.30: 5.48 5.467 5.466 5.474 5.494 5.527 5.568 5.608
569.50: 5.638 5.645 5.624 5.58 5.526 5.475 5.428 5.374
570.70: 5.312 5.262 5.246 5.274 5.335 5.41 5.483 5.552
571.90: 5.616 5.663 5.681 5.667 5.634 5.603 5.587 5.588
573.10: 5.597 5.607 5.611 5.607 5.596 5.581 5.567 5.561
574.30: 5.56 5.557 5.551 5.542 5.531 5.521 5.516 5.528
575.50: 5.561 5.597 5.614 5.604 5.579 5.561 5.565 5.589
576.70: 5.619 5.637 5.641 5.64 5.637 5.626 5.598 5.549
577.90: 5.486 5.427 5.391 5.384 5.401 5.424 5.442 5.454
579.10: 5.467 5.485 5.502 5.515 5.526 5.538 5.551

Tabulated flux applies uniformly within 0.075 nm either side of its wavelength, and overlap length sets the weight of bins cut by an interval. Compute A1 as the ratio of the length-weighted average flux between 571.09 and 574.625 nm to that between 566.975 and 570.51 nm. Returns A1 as 1.0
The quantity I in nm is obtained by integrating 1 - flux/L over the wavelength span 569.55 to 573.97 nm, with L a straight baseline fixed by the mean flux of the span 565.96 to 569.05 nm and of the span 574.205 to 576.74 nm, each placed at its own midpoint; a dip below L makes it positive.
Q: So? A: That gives 0.01 nm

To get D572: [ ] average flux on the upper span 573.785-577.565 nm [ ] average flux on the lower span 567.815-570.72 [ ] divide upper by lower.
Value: 1.0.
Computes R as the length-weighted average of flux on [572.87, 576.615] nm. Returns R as 5.57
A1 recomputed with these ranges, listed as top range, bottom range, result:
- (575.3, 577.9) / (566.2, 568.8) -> 1.01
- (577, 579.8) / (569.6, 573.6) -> 1.00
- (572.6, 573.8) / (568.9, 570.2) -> 1.00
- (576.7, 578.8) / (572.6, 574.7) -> 0.99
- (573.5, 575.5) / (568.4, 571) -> 1.01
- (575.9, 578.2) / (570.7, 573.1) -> 1.01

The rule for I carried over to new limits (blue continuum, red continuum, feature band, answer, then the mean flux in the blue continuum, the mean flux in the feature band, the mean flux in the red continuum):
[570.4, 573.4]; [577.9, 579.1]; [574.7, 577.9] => -0.077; 5.5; 5.58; 5.42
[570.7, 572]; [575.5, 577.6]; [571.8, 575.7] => -0.066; 5.4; 5.59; 5.61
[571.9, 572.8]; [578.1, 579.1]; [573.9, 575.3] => 0.004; 5.64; 5.55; 5.42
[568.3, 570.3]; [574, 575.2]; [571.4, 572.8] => -0.012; 5.54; 5.59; 5.55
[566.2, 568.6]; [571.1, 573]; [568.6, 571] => 0.022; 5.54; 5.49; 5.55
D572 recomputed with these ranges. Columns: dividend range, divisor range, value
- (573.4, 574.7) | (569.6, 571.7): 1.03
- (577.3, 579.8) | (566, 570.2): 0.99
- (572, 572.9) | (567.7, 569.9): 1.02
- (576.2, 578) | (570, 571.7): 1.04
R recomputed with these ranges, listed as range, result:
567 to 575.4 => 5.54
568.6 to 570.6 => 5.53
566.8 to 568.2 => 5.6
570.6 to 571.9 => 5.37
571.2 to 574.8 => 5.57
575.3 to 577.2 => 5.6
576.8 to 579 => 5.52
